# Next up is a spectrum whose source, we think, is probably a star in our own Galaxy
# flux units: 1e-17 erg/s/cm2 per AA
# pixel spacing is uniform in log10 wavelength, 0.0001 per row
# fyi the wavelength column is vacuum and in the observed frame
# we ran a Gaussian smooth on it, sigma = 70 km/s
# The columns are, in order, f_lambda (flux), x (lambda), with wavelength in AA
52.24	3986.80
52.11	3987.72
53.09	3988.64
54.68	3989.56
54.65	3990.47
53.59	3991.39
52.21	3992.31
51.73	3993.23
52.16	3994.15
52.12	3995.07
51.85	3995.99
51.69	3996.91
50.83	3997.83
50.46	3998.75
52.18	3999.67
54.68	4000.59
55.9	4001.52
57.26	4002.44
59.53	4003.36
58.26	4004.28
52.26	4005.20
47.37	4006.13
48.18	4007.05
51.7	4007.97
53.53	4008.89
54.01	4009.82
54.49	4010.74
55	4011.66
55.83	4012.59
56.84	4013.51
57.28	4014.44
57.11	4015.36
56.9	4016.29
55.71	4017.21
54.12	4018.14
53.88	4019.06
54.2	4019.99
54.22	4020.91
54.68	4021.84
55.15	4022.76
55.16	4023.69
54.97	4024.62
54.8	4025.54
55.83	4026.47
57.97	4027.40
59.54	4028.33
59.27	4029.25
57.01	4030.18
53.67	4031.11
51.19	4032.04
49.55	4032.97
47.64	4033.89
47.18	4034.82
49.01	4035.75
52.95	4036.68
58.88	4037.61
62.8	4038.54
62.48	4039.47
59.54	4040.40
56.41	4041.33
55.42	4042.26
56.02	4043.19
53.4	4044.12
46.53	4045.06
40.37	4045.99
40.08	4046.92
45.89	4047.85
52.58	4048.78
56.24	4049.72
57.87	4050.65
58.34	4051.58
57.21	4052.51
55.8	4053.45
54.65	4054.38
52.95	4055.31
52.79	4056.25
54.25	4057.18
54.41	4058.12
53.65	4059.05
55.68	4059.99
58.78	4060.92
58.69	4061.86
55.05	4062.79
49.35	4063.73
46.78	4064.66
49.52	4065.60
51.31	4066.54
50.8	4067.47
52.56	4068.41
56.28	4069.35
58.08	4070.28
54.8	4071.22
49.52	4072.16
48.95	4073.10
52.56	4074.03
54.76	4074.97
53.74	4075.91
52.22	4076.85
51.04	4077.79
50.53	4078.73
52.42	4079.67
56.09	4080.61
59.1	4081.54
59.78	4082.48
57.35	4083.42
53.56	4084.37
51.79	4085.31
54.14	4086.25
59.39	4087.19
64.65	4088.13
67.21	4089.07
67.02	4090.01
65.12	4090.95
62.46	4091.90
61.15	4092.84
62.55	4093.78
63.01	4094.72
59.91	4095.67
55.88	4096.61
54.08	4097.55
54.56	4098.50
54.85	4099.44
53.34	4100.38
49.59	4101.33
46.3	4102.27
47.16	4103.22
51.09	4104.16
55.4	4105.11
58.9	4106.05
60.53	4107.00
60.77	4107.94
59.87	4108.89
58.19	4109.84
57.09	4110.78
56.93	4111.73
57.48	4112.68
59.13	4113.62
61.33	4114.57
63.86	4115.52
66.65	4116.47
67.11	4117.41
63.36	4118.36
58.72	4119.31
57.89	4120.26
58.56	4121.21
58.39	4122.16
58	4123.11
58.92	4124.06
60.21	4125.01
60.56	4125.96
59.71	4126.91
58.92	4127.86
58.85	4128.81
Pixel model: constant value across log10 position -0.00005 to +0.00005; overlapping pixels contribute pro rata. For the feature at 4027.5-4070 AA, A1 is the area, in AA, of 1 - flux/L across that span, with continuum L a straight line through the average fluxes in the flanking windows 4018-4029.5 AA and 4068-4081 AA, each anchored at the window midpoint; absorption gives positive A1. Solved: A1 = 0.6 AA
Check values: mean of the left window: 55.7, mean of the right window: 53.1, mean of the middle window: 53.6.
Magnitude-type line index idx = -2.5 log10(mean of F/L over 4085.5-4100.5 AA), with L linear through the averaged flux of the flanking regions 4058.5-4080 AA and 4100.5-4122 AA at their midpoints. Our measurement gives -0.08 mag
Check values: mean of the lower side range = 52.9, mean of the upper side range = 57.9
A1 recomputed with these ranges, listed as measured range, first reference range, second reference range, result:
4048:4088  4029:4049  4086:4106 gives 0.67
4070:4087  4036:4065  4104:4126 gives 0.76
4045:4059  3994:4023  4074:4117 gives 0.88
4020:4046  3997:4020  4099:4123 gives 0.23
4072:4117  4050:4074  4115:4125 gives 0.72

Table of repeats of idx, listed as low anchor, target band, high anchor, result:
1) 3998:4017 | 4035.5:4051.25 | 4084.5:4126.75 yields 0.050 mag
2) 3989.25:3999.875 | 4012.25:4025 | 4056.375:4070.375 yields -0.053 mag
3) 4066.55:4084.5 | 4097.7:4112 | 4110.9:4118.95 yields 0.091 mag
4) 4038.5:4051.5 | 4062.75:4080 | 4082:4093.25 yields 0.109 mag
